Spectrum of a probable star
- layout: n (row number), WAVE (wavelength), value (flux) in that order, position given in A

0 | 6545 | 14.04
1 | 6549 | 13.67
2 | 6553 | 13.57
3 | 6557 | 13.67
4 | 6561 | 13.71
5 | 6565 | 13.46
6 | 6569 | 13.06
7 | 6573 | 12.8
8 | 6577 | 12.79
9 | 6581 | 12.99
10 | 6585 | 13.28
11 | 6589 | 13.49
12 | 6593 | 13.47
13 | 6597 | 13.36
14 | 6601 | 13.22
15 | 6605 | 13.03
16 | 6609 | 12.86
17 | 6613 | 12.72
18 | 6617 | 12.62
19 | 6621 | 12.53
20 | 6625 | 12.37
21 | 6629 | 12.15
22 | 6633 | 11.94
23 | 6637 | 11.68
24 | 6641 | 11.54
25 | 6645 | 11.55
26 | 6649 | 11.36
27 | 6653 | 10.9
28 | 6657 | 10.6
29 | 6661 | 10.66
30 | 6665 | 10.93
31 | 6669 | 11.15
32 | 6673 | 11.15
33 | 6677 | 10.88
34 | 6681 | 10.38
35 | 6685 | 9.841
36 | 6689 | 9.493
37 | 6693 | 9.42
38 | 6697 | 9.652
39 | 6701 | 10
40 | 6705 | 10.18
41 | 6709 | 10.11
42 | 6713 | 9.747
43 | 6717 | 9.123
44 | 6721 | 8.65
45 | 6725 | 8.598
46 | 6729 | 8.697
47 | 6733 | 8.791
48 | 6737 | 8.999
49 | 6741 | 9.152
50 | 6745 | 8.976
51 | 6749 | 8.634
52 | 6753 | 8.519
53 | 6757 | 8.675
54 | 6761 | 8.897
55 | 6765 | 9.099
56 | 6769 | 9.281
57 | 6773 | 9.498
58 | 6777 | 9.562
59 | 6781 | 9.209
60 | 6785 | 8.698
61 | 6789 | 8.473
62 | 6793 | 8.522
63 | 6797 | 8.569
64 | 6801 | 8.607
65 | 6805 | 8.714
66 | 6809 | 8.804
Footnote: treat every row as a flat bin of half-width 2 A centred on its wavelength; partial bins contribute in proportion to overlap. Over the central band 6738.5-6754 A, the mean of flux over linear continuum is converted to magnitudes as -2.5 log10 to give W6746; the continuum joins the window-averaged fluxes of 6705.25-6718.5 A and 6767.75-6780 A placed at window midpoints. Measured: 0.09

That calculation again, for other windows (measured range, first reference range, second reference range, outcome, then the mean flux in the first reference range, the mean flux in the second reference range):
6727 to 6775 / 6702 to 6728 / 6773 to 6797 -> 0.026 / 9.4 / 8.92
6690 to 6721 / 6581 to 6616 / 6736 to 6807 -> 0.091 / 13.2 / 8.89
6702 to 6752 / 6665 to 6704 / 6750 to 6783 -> 0.059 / 10.3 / 9.08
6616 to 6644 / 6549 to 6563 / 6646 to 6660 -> -0.043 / 13.7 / 11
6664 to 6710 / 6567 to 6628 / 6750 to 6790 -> 0.067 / 13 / 9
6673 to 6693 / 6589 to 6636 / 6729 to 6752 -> 0.047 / 12.8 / 8.87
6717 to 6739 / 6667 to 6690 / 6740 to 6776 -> 0.093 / 10.5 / 8.98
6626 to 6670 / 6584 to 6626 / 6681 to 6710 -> 0.015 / 13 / 9.84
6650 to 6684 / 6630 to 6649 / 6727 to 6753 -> 0.007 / 11.7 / 8.85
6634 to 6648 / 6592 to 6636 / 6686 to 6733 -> 0.017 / 12.7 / 9.41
